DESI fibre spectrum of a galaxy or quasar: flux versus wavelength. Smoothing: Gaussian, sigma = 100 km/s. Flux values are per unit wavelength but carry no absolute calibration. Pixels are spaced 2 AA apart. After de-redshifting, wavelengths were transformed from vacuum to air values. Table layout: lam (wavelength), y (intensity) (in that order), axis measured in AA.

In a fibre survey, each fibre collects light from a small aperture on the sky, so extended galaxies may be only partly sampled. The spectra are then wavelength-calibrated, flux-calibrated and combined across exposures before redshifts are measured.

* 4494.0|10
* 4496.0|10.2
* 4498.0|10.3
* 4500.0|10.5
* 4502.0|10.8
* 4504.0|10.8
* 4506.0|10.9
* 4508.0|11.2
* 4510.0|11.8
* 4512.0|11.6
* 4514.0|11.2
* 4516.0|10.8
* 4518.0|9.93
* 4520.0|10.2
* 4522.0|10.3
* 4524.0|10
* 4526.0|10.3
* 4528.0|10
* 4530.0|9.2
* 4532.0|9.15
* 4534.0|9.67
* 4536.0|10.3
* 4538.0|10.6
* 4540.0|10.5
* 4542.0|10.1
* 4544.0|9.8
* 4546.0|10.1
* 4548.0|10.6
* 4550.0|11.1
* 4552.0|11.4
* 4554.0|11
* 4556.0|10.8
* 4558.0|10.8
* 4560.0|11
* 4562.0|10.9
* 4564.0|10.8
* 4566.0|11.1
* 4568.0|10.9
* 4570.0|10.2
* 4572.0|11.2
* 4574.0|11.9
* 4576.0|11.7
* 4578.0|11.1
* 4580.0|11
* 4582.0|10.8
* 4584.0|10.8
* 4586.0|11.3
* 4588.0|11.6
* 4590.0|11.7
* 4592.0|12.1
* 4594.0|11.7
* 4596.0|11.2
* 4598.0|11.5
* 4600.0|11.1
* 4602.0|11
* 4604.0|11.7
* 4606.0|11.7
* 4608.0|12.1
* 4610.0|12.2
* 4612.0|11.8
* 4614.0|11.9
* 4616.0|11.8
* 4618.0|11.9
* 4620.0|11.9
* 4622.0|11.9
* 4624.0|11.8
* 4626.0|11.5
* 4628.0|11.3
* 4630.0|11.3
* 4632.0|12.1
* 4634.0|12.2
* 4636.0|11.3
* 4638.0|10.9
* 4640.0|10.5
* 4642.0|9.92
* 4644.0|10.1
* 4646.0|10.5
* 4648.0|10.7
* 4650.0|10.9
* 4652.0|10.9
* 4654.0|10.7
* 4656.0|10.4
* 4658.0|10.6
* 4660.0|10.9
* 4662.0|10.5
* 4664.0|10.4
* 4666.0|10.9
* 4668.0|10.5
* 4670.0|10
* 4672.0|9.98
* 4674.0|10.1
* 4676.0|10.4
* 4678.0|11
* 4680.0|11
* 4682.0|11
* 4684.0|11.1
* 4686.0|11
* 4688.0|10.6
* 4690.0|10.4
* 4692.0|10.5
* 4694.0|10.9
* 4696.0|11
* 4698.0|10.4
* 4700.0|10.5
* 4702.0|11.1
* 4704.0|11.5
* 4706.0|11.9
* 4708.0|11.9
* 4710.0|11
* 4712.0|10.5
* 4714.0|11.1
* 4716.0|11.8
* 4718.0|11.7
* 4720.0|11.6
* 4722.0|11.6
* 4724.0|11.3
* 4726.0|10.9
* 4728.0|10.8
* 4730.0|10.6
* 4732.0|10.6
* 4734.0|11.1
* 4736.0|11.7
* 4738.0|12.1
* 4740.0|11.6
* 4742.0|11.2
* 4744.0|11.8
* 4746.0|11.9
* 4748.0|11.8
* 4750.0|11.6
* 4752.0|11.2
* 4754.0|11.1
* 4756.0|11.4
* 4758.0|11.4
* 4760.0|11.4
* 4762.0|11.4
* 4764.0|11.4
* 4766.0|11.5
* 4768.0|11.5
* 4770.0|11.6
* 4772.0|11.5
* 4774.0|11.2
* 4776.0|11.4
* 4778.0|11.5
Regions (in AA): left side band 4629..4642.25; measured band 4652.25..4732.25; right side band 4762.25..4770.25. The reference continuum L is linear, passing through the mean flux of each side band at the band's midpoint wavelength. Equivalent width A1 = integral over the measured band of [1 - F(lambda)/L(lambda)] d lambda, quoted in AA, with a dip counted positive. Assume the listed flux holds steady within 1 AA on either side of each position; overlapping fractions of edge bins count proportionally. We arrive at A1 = 3.4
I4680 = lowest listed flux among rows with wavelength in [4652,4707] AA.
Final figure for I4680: 9.98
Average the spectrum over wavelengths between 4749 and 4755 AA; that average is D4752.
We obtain 11.3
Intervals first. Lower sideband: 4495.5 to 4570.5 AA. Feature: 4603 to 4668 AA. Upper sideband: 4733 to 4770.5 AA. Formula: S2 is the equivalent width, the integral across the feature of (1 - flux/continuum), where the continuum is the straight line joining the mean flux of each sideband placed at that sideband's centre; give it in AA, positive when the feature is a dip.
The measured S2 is -1.3 AA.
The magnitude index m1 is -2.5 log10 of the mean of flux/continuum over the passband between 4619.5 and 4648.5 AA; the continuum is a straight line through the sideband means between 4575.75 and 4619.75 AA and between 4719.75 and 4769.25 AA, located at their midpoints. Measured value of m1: 0.03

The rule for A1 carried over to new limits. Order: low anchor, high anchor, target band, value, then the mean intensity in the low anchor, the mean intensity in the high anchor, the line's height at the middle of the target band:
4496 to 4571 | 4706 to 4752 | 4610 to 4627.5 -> -1.5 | 10.6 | 11.4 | 10.9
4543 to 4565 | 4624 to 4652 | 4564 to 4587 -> -0.5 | 10.8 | 11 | 10.8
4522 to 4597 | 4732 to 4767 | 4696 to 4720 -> 0.2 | 10.8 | 11.5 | 11.3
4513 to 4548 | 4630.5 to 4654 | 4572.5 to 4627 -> -4.9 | 10.1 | 10.9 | 10.6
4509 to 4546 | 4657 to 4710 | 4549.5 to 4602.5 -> -3.7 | 10.3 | 10.8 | 10.4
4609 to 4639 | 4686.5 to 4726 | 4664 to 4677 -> 1.2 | 11.7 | 11.1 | 11.4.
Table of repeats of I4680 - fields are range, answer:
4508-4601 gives 9.15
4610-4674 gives 9.92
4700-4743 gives 10.5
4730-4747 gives 10.6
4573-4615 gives 10.8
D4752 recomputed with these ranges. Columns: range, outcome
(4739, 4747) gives 11.6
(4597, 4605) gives 11.3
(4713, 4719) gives 11.5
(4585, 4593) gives 11.7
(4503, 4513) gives 11.3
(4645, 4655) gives 10.7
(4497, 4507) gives 10.7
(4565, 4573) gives 10.8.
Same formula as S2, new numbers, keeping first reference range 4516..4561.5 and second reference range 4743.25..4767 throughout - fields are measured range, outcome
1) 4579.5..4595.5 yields -1.2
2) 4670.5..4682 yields 0.6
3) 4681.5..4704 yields 0.7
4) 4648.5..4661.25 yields 0.3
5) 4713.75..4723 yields -0.3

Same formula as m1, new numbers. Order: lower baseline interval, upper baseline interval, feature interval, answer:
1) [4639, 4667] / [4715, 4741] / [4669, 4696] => 0.02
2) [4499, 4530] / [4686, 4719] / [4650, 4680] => 0.04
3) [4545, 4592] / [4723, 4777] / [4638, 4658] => 0.07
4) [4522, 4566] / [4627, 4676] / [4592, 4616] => -0.10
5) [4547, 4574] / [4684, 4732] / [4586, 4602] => -0.05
